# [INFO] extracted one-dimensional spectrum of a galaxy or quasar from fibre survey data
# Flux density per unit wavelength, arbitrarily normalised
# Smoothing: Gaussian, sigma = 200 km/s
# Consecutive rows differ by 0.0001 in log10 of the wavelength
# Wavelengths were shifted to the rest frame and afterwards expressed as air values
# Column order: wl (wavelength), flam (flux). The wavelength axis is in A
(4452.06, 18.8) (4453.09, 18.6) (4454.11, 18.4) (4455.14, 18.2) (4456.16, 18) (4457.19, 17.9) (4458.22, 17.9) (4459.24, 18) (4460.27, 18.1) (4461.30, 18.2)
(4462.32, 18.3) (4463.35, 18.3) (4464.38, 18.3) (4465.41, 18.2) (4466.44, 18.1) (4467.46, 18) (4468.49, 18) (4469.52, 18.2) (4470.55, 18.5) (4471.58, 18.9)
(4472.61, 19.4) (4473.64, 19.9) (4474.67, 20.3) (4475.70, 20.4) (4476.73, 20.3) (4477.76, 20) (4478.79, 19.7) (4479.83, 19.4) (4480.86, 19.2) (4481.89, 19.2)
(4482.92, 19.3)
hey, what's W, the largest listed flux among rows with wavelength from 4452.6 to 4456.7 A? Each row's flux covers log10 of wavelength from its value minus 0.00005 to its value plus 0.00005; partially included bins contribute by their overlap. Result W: 18.6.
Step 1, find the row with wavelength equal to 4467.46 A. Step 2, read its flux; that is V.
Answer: 18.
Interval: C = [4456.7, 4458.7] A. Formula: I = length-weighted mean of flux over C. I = 17.9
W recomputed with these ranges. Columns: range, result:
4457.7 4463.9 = 18.3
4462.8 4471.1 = 18.5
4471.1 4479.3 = 20.4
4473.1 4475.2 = 20.3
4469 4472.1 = 18.9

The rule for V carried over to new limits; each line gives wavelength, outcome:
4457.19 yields 17.9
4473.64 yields 19.9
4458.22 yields 17.9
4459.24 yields 18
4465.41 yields 18.2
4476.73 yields 20.3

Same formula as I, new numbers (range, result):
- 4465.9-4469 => 18.1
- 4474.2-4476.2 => 20.4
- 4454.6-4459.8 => 18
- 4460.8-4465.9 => 18.3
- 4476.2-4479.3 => 20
